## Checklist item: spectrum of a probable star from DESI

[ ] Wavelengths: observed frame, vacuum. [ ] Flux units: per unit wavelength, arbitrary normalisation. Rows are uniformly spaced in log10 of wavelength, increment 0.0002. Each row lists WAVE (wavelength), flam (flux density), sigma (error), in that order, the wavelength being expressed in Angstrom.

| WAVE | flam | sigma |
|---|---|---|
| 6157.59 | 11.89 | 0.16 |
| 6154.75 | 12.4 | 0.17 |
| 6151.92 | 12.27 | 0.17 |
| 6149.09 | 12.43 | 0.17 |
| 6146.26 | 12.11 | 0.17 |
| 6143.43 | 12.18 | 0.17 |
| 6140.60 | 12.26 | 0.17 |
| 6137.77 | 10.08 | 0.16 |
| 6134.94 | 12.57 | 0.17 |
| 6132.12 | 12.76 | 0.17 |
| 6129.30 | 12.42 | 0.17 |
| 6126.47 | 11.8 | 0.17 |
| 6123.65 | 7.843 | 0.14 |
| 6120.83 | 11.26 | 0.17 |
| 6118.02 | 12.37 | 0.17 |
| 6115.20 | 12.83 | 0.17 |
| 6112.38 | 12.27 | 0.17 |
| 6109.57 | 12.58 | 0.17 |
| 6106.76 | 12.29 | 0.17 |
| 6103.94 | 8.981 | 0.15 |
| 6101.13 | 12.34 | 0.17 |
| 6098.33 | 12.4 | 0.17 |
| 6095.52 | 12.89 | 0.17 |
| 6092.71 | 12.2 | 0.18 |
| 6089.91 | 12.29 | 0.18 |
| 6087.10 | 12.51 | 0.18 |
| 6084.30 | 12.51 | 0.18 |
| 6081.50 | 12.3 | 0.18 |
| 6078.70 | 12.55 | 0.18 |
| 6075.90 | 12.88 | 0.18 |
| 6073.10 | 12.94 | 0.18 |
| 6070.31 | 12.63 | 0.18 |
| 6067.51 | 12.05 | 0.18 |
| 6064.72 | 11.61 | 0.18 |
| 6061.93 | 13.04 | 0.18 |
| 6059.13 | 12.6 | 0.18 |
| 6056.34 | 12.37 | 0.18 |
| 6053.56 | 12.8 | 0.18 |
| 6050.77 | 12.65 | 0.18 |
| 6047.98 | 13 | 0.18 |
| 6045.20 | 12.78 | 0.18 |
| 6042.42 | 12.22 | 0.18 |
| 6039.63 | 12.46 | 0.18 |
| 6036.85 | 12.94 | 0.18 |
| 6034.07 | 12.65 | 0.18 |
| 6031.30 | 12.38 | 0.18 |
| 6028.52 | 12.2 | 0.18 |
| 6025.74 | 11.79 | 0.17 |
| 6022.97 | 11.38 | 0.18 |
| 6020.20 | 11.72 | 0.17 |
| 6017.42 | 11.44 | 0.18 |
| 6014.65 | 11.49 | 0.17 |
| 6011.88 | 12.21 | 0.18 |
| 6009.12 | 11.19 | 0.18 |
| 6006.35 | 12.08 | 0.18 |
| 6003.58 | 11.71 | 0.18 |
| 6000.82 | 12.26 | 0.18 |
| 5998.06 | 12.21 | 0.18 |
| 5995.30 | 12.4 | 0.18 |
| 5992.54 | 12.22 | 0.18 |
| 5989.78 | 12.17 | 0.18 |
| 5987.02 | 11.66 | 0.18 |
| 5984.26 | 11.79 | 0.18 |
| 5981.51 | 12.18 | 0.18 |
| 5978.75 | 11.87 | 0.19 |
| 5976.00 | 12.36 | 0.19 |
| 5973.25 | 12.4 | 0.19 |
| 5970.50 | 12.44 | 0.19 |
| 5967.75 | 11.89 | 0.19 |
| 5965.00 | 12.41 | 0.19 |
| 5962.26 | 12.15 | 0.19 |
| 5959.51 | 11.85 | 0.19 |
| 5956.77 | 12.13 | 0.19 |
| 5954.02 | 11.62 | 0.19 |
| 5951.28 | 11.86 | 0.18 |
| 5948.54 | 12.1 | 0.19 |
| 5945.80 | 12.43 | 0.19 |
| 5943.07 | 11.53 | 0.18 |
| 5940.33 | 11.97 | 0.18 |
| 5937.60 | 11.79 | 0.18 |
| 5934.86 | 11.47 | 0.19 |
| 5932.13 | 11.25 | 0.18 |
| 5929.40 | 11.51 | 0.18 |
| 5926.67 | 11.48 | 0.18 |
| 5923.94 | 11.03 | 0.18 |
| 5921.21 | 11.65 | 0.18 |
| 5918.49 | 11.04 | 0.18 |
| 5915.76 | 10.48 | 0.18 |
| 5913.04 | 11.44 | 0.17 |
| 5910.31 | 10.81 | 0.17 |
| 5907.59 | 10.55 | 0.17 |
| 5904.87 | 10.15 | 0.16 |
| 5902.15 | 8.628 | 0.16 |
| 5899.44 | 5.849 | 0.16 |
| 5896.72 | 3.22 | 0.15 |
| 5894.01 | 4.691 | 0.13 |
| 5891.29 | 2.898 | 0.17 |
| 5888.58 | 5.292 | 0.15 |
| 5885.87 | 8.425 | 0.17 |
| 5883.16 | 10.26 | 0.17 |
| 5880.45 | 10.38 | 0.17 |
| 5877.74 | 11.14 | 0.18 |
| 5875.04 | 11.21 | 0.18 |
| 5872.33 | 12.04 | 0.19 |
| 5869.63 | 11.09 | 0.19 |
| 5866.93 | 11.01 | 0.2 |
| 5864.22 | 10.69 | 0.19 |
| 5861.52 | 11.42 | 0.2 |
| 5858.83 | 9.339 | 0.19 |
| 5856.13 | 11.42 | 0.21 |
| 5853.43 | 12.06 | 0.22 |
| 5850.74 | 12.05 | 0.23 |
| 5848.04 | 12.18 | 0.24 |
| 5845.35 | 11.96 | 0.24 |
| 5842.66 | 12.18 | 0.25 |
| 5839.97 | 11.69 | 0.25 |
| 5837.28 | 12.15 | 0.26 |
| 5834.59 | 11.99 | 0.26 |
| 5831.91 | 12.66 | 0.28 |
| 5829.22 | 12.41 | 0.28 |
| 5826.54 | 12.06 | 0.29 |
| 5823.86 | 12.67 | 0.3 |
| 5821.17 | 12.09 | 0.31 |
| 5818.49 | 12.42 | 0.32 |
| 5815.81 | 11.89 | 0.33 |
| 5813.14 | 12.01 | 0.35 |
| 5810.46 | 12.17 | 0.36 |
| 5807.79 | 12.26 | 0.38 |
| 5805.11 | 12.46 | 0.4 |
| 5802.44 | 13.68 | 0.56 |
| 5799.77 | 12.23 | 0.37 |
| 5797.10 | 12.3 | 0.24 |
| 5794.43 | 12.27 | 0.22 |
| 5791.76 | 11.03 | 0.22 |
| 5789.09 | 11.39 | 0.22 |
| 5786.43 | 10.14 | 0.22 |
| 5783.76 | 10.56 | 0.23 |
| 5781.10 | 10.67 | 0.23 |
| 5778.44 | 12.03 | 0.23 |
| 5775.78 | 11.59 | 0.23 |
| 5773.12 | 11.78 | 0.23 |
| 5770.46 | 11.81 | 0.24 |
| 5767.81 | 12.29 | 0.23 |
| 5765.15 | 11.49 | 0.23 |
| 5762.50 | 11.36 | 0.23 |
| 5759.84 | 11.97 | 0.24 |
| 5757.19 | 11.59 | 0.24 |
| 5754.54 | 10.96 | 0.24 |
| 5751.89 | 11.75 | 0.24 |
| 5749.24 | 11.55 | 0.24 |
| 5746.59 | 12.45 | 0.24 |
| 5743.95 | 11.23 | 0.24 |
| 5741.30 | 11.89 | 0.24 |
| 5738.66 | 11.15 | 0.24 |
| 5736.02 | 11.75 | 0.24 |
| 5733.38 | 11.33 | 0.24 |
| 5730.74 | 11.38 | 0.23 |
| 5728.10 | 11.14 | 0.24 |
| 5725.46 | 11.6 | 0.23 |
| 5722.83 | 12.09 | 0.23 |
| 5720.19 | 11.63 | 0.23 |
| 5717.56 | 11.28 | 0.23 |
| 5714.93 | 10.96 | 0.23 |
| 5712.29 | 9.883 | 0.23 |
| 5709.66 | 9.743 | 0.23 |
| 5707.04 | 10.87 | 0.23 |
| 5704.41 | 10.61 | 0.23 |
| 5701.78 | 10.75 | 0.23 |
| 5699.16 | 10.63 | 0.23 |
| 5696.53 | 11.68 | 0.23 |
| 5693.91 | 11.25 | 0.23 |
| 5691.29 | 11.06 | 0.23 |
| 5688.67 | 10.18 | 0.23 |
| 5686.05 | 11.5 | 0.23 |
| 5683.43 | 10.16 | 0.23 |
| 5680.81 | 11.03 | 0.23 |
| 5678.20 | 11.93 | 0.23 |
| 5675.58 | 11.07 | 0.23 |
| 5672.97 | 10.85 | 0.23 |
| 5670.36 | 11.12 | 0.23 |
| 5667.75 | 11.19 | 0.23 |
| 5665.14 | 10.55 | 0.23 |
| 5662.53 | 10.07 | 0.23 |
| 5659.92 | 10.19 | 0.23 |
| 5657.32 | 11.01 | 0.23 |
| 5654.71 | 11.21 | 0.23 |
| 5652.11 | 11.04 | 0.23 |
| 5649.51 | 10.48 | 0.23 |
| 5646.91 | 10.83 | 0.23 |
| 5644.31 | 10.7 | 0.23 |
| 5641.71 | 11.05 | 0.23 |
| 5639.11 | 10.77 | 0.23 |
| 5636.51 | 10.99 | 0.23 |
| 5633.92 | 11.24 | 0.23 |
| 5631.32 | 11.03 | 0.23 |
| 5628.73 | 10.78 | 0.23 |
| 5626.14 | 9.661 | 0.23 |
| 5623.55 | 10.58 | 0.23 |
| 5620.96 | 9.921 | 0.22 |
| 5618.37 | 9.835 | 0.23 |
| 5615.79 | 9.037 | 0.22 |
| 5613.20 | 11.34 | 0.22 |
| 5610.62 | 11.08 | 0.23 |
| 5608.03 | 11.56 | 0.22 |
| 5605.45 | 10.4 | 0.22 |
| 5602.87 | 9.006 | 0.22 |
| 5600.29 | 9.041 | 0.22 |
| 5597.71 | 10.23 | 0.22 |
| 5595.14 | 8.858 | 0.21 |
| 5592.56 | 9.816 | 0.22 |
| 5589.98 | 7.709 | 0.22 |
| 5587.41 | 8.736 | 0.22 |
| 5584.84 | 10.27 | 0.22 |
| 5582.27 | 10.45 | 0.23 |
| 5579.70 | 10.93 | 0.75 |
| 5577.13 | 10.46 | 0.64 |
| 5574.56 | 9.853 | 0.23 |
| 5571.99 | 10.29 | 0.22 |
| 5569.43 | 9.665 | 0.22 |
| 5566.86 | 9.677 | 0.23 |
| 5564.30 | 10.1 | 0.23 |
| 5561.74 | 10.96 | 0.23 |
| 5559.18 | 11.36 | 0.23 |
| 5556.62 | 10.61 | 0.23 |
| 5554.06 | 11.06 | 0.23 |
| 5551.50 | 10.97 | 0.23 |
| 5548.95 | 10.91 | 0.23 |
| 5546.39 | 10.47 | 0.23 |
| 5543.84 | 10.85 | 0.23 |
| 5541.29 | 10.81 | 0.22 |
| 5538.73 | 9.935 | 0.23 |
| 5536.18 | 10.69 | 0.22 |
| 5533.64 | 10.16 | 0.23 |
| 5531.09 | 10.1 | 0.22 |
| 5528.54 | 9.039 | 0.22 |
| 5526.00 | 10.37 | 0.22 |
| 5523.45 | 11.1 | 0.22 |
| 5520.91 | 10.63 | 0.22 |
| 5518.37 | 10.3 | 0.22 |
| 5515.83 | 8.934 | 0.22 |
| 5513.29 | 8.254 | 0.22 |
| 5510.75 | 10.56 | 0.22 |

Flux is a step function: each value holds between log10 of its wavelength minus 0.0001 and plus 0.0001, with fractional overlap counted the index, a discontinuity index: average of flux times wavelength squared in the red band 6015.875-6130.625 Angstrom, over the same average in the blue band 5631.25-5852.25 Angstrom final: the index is 1.19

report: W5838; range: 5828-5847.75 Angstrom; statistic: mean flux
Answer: 12.1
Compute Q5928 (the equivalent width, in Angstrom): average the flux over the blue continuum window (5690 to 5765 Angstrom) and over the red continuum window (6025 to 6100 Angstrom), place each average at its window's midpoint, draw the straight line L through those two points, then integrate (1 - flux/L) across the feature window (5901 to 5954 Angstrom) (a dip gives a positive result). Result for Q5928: 3.4 Angstrom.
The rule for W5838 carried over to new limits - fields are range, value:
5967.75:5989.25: 12.1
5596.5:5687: 10.6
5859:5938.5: 9.74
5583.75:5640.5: 10.1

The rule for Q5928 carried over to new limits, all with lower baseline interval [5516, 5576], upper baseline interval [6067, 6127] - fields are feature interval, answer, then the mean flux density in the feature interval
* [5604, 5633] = 0.4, 10.5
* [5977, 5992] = -0.3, 12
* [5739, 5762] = -1.3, 11.6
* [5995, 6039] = -0.8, 12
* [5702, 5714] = 0.6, 10.3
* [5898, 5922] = 3.1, 10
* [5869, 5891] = 3.5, 9.6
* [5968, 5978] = -0.6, 12.3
